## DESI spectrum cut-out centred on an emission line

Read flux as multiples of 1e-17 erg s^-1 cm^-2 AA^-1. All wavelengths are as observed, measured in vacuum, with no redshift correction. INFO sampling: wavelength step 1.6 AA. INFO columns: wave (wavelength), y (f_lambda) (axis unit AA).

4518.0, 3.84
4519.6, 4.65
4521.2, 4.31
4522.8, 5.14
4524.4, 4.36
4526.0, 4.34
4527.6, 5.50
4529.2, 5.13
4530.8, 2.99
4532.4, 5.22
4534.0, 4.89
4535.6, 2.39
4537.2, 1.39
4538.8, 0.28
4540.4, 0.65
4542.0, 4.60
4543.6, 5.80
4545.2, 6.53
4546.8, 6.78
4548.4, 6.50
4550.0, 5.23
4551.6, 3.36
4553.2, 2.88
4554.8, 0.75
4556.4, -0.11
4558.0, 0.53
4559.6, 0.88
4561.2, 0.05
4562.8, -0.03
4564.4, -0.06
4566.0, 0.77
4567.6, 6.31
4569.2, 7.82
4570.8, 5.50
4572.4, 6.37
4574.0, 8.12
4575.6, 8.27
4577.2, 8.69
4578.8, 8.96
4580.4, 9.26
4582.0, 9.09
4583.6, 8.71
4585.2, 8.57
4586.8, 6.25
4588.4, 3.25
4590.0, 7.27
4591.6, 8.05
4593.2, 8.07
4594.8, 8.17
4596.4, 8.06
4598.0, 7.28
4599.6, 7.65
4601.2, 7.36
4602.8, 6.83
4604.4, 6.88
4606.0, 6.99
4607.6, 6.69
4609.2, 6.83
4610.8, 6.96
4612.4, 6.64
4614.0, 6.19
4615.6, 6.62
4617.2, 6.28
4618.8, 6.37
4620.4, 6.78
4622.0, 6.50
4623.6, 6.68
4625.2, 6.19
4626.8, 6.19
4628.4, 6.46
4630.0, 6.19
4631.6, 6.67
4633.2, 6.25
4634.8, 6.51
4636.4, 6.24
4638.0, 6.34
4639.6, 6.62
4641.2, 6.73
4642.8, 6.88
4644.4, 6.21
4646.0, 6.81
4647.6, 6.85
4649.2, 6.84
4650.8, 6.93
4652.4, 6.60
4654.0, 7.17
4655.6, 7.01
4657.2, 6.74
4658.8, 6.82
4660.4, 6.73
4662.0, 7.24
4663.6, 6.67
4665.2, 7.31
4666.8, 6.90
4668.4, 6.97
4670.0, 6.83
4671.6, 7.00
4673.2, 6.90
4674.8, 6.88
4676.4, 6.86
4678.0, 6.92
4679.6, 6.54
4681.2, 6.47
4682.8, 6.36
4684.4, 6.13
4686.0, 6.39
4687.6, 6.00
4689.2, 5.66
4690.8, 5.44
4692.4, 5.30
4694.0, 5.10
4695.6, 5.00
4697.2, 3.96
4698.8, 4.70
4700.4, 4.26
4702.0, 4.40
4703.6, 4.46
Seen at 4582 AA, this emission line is Lyman alpha 1216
